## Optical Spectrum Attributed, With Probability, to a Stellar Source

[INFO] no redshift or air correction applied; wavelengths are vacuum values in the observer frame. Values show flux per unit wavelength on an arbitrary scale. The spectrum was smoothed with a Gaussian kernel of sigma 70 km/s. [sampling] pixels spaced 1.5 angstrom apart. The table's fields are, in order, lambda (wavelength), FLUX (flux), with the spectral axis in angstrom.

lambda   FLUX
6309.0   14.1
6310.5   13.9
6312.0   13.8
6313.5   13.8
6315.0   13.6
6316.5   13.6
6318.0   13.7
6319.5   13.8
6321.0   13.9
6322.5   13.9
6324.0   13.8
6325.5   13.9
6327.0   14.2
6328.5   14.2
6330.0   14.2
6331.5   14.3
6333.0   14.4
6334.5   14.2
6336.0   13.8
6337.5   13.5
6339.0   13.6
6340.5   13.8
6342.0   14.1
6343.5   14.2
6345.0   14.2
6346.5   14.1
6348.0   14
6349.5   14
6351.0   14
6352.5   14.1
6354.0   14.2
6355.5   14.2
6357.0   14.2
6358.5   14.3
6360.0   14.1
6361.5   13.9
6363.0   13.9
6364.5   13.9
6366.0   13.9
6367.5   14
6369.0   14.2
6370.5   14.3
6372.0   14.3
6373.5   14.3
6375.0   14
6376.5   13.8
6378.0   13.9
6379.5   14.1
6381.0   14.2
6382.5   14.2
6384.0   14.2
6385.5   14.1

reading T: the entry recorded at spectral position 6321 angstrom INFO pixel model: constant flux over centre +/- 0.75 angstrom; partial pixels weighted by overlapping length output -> 13.9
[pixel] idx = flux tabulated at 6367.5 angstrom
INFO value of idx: 14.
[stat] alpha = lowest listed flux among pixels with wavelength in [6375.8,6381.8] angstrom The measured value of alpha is 13.8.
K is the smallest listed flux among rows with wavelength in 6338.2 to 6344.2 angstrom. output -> 13.6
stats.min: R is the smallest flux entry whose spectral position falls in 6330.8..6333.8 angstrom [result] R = 14.3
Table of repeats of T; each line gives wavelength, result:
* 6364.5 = 13.9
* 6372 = 14.3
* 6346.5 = 14.1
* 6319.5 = 13.8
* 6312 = 13.8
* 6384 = 14.2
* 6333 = 14.4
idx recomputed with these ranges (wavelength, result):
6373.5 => 14.3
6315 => 13.6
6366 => 13.9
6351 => 14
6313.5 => 13.8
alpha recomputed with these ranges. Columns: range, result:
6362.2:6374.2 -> 13.9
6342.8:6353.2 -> 14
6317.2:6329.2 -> 13.7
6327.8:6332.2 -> 14.2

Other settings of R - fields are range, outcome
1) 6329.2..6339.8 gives 13.5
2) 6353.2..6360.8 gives 14.1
